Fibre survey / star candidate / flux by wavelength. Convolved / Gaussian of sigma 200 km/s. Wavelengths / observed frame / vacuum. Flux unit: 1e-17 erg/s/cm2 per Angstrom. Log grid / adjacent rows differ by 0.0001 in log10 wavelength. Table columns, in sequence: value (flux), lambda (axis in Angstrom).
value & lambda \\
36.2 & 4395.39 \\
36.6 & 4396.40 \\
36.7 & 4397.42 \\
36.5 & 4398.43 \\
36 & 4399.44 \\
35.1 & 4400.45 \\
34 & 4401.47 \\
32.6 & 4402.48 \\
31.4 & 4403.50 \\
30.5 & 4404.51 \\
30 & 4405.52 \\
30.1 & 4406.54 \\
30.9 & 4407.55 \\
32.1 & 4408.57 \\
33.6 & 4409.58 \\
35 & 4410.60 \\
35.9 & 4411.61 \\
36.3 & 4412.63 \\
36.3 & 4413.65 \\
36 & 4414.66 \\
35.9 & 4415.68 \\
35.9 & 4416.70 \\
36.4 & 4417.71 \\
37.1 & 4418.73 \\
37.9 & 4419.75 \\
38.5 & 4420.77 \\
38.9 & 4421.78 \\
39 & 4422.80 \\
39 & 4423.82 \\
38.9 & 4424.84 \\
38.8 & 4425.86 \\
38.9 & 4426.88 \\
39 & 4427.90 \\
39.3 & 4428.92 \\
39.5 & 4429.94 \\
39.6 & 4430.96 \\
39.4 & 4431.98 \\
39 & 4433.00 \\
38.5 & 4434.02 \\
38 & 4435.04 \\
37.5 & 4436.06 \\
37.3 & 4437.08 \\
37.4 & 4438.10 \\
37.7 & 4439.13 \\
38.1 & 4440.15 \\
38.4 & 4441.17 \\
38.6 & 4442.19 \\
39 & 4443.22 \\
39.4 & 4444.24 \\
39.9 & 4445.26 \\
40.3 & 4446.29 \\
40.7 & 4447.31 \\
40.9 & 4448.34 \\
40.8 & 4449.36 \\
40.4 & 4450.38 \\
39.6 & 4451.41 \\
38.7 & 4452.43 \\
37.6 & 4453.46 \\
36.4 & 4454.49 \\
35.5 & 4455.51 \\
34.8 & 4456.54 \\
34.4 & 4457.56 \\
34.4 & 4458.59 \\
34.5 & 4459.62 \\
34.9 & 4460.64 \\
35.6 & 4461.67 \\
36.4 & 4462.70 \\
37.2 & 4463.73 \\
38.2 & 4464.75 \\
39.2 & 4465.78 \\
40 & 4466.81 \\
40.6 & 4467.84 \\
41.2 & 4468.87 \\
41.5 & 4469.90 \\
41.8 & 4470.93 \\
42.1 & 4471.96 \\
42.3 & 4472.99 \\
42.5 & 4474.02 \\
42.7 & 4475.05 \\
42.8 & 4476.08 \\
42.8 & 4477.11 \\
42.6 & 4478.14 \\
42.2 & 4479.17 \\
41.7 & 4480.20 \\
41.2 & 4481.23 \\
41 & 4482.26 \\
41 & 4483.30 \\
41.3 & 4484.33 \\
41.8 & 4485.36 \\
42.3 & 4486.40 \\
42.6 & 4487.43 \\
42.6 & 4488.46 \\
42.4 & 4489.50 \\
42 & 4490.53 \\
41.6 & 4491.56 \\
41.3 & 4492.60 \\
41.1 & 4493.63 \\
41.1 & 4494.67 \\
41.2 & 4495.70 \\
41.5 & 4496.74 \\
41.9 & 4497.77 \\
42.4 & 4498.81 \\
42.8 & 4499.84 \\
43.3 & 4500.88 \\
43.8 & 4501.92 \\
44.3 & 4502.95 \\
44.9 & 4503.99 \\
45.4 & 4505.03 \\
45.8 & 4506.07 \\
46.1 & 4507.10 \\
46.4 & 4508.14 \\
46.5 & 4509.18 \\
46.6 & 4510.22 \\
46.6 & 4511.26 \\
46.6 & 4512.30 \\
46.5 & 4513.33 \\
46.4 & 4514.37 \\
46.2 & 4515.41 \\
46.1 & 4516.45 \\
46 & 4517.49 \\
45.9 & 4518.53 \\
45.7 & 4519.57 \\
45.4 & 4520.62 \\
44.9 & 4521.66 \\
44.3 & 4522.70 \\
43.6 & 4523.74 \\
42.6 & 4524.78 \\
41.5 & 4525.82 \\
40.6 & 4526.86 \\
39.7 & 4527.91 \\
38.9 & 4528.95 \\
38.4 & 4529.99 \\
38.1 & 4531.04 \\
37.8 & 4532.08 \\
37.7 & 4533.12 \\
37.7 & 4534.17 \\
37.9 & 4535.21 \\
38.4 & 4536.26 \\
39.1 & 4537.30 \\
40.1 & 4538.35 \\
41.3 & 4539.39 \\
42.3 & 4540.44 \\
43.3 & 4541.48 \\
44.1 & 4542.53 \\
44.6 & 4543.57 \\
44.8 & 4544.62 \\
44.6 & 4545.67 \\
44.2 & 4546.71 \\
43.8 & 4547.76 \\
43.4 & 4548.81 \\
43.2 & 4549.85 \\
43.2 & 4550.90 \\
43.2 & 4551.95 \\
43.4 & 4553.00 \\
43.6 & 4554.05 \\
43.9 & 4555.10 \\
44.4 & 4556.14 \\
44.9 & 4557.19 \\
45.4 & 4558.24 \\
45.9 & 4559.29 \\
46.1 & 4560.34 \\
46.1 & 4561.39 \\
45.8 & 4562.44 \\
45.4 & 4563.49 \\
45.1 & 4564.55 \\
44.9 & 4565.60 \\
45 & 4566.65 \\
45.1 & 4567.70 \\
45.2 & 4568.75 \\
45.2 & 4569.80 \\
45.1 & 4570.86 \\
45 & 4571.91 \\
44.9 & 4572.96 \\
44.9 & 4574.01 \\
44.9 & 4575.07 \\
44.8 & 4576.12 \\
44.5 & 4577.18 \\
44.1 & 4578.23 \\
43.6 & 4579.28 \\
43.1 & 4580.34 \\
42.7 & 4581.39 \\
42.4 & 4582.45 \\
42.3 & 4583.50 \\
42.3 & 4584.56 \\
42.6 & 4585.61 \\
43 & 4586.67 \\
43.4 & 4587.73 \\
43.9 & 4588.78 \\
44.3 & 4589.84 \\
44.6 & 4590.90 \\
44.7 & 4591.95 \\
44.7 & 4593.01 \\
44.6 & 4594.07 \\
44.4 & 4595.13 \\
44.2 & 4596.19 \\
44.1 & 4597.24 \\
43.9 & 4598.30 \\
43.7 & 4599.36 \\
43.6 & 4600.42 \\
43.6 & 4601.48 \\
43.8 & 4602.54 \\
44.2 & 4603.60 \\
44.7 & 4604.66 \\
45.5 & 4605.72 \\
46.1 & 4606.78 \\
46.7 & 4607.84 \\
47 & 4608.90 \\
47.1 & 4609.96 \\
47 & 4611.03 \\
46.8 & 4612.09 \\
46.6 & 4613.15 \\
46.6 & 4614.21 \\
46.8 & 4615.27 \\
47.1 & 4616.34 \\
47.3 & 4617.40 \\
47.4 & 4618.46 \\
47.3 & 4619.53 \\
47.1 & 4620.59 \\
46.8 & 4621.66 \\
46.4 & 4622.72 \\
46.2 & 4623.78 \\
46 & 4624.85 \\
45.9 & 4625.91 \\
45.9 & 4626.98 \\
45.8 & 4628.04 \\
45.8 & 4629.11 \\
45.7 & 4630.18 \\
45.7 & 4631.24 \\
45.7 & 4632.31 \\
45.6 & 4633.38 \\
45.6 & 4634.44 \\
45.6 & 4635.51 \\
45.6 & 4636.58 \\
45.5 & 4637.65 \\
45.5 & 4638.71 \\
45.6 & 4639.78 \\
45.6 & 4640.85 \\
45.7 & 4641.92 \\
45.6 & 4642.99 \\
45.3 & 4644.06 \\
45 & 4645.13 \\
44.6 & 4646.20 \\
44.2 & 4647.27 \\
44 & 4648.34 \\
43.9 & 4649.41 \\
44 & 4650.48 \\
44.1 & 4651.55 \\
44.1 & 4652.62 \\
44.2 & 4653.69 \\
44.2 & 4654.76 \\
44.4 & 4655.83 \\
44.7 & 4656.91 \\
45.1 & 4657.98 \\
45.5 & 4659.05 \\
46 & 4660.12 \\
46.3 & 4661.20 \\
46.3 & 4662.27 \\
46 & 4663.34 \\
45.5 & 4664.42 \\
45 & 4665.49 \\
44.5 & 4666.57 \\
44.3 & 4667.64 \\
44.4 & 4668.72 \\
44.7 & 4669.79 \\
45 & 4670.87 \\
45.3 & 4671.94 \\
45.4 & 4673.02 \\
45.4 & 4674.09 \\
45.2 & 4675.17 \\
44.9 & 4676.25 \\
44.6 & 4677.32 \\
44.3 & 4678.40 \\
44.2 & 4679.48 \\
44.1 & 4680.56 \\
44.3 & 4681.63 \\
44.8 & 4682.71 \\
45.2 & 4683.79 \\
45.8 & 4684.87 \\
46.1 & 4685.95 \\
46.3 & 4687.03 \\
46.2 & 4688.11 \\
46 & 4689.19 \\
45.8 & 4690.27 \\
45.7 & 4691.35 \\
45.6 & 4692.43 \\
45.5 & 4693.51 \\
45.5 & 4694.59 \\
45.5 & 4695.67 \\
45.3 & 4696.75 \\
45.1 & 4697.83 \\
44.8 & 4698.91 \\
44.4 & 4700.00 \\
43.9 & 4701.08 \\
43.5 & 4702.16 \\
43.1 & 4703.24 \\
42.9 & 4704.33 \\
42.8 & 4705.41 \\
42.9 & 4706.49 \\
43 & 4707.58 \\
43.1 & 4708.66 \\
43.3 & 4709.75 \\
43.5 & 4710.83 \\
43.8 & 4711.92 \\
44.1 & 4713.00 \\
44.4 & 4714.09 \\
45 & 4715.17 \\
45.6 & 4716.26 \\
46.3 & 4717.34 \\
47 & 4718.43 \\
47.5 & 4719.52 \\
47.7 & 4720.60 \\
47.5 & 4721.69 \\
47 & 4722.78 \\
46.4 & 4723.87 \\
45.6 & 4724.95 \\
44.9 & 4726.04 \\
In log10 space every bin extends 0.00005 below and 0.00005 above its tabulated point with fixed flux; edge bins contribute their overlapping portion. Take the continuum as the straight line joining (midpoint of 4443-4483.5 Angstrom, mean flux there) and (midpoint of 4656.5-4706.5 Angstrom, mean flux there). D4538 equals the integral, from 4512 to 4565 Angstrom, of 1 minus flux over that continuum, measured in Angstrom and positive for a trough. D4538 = -2.29 Angstrom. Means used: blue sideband 39.5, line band 43.2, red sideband 45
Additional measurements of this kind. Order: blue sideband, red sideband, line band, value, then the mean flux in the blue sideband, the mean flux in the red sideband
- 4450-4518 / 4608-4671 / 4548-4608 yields -0.4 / 41.6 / 45.6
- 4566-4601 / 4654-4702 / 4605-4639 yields -1.4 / 44.1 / 45.1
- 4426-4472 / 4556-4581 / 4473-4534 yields -2.3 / 38.5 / 45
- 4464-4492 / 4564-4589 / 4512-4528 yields -0.7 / 41.6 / 44.1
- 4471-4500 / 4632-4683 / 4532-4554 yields 0.5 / 42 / 45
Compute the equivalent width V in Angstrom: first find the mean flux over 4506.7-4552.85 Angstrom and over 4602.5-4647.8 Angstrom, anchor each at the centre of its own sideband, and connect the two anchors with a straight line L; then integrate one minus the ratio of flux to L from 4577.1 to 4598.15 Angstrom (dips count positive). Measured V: 0.5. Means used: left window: 43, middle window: 43.7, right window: 46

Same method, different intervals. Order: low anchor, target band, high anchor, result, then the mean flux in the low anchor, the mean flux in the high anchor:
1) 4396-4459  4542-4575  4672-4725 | -3.1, 37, 45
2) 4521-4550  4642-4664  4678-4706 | -0.4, 41.5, 44.9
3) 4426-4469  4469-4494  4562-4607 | -1.4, 38.2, 44.3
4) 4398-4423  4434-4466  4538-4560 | -0.4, 34.8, 43.8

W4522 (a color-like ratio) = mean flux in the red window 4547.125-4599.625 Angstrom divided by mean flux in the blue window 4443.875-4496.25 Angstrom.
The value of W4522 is 1.1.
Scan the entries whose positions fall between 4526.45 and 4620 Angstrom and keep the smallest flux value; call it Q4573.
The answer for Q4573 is 37.7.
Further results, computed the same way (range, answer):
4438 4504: 34.4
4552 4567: 43.4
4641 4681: 43.9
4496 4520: 41.5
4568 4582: 42.7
